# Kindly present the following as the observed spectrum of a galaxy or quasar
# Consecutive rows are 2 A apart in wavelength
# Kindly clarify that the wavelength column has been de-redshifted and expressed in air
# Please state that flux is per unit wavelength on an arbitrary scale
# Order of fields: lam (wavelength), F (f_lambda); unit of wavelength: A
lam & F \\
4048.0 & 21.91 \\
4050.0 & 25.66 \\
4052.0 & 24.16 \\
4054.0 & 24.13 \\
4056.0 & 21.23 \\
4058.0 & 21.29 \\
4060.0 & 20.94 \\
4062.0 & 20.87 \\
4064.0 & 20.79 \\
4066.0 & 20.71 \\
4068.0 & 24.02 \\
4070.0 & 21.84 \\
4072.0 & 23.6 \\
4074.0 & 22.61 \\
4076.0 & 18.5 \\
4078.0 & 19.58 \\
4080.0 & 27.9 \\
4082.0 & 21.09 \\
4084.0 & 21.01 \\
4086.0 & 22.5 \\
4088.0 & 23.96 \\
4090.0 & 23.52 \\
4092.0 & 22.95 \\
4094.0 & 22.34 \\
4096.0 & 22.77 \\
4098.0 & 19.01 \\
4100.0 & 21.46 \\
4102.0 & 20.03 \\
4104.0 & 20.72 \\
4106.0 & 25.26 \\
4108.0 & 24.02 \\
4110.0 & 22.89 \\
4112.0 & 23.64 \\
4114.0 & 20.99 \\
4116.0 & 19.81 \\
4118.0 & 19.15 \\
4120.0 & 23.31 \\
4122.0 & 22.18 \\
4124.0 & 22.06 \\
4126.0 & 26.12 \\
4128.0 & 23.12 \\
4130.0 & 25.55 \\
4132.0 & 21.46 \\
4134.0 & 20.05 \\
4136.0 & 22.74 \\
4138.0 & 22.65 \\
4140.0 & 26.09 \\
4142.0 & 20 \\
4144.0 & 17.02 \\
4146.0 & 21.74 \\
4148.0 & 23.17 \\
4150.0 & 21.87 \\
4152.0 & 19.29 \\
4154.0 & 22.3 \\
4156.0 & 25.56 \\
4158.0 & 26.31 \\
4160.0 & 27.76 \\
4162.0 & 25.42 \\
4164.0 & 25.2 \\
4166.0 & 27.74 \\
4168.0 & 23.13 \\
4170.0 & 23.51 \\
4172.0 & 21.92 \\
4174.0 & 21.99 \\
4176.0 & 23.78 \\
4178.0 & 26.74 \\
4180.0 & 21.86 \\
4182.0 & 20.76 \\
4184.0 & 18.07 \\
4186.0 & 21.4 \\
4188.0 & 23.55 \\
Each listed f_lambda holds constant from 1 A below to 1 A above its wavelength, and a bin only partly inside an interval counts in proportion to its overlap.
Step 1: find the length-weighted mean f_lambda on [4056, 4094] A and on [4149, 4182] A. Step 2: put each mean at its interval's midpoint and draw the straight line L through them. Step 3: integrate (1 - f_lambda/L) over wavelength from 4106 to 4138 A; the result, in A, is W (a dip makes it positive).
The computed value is 0.7 A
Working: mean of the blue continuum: 22.1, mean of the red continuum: 23.9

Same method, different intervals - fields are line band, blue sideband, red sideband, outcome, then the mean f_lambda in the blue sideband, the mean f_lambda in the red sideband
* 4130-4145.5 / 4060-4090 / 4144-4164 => 0.98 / 22.1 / 23.5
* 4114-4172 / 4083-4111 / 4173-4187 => -2.01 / 22.3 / 22.1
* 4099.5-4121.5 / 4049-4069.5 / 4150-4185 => 0.94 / 22.4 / 23.6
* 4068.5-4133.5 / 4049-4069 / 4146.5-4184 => 1.51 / 22.4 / 23.6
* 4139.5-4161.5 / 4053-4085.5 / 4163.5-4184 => 0.21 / 21.9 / 23.4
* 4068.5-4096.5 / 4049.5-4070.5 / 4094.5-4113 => -0.29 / 22.3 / 22.2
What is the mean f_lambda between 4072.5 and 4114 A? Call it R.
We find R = 22.3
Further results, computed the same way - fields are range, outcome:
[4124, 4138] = 23.1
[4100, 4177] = 22.9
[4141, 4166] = 23.2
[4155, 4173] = 25.2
